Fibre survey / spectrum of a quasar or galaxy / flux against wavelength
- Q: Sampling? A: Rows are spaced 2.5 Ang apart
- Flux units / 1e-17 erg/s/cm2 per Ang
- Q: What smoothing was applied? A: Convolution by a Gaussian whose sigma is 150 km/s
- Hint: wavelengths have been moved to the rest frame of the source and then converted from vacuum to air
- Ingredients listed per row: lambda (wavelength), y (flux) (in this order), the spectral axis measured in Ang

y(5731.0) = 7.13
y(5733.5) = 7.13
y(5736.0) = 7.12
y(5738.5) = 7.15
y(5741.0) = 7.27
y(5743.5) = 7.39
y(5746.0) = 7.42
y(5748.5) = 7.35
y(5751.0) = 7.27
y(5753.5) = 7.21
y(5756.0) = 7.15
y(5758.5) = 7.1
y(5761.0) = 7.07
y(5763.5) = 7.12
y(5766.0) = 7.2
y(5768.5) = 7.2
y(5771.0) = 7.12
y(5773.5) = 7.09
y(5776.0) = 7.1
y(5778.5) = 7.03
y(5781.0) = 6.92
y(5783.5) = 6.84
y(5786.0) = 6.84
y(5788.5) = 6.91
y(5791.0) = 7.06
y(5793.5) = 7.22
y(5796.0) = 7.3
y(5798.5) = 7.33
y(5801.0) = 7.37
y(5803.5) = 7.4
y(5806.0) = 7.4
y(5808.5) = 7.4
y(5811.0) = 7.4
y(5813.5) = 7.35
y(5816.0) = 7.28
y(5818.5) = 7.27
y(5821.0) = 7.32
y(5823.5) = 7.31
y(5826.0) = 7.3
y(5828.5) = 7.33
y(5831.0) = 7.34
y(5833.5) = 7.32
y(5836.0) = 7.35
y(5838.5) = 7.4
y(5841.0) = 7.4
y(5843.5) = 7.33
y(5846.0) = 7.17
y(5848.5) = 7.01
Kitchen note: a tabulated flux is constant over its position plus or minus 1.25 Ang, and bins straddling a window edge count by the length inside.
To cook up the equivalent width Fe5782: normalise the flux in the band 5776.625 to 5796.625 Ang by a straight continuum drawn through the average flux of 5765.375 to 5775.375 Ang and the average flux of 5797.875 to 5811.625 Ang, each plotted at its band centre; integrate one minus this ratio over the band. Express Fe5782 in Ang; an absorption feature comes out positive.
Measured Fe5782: 0.7 Ang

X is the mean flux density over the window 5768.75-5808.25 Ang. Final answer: 7.14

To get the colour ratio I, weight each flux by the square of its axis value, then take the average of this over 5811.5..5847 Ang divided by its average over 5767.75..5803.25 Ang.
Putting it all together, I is 1.05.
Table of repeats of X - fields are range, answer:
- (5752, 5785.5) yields 7.08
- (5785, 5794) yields 6.99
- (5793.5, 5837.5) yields 7.34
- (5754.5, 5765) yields 7.11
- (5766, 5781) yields 7.1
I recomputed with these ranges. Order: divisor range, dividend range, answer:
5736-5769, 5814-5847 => 1.04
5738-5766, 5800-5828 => 1.04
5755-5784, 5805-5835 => 1.05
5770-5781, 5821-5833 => 1.05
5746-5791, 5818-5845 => 1.06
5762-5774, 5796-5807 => 1.04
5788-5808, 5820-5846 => 1.02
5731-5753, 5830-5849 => 1.04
